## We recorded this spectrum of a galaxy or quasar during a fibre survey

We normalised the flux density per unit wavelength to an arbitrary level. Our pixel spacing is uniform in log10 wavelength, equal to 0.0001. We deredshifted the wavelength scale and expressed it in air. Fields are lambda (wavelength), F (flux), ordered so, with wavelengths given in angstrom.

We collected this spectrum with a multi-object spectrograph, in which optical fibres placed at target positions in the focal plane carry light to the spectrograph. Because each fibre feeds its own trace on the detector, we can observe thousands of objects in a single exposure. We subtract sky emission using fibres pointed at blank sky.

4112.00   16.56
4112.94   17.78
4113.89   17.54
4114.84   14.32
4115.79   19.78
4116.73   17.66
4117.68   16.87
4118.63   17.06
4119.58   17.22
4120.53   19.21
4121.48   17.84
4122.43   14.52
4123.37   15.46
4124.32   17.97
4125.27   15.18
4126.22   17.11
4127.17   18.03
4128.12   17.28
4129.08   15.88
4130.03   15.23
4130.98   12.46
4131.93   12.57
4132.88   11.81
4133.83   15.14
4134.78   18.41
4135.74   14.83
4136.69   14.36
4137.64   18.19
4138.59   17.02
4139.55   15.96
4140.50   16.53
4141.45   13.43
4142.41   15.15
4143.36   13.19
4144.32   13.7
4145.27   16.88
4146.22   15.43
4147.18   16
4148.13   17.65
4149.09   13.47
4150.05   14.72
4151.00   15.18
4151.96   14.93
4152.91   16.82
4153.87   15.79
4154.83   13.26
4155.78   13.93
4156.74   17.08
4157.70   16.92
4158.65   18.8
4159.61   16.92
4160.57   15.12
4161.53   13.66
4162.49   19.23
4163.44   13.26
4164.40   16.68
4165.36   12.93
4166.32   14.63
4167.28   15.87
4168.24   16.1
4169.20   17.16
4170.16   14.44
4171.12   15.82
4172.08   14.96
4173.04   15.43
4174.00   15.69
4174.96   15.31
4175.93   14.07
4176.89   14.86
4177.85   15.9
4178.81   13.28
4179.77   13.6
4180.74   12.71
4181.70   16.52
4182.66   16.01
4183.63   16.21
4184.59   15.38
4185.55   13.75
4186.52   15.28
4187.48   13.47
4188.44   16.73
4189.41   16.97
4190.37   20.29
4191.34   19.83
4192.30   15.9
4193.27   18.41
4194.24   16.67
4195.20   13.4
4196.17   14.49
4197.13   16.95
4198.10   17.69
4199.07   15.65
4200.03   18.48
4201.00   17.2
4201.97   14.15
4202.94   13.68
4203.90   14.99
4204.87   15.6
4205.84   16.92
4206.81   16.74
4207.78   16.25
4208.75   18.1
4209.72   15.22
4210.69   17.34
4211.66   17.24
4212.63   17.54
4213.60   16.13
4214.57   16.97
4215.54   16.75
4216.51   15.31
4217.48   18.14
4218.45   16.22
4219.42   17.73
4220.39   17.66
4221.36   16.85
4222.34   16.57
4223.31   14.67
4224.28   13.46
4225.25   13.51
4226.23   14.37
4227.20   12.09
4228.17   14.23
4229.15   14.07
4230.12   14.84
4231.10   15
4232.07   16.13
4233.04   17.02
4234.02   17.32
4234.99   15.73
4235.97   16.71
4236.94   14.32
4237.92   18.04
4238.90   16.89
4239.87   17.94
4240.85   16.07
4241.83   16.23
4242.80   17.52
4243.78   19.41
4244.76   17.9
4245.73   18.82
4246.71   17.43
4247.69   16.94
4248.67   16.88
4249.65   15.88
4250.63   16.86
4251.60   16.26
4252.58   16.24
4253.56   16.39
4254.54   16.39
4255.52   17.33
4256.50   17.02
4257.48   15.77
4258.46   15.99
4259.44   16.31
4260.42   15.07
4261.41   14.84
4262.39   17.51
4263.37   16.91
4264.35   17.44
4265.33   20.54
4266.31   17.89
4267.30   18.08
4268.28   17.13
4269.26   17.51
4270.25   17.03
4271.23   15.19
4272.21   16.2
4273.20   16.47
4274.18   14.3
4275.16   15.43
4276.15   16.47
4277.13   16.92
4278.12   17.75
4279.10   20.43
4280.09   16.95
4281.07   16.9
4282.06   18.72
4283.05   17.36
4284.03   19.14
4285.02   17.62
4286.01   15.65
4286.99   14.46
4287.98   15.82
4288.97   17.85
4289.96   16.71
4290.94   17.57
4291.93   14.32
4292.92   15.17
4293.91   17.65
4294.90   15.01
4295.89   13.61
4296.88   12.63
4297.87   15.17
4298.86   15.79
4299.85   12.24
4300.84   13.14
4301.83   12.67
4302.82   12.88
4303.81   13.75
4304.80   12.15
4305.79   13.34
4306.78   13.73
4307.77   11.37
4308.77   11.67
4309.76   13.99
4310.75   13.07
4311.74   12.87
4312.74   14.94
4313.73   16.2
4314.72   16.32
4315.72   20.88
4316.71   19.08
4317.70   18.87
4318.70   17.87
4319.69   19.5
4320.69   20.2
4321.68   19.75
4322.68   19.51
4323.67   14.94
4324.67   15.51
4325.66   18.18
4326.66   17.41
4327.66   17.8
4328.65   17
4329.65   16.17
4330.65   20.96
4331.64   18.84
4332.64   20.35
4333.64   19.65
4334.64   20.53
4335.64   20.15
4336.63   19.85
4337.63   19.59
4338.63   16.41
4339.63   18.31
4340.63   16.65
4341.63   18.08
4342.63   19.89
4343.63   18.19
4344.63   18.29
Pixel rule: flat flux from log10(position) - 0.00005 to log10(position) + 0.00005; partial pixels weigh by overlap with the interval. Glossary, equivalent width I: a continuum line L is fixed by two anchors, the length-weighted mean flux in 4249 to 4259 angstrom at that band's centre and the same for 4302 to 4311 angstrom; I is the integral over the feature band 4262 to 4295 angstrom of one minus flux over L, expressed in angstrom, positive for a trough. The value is -4.9 angstrom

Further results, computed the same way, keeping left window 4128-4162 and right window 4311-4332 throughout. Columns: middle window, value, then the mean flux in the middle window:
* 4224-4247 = 0.70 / 16.1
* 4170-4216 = 0.14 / 15.9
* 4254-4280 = 0.20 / 16.8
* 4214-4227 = 0.34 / 15.9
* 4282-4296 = 0.66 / 16.4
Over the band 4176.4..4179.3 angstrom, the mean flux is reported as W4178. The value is 14.7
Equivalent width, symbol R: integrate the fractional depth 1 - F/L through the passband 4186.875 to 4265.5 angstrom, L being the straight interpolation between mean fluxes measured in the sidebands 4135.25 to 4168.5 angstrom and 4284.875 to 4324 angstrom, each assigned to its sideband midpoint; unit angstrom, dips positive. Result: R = -4.6 angstrom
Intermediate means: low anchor 15.5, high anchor 15.5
